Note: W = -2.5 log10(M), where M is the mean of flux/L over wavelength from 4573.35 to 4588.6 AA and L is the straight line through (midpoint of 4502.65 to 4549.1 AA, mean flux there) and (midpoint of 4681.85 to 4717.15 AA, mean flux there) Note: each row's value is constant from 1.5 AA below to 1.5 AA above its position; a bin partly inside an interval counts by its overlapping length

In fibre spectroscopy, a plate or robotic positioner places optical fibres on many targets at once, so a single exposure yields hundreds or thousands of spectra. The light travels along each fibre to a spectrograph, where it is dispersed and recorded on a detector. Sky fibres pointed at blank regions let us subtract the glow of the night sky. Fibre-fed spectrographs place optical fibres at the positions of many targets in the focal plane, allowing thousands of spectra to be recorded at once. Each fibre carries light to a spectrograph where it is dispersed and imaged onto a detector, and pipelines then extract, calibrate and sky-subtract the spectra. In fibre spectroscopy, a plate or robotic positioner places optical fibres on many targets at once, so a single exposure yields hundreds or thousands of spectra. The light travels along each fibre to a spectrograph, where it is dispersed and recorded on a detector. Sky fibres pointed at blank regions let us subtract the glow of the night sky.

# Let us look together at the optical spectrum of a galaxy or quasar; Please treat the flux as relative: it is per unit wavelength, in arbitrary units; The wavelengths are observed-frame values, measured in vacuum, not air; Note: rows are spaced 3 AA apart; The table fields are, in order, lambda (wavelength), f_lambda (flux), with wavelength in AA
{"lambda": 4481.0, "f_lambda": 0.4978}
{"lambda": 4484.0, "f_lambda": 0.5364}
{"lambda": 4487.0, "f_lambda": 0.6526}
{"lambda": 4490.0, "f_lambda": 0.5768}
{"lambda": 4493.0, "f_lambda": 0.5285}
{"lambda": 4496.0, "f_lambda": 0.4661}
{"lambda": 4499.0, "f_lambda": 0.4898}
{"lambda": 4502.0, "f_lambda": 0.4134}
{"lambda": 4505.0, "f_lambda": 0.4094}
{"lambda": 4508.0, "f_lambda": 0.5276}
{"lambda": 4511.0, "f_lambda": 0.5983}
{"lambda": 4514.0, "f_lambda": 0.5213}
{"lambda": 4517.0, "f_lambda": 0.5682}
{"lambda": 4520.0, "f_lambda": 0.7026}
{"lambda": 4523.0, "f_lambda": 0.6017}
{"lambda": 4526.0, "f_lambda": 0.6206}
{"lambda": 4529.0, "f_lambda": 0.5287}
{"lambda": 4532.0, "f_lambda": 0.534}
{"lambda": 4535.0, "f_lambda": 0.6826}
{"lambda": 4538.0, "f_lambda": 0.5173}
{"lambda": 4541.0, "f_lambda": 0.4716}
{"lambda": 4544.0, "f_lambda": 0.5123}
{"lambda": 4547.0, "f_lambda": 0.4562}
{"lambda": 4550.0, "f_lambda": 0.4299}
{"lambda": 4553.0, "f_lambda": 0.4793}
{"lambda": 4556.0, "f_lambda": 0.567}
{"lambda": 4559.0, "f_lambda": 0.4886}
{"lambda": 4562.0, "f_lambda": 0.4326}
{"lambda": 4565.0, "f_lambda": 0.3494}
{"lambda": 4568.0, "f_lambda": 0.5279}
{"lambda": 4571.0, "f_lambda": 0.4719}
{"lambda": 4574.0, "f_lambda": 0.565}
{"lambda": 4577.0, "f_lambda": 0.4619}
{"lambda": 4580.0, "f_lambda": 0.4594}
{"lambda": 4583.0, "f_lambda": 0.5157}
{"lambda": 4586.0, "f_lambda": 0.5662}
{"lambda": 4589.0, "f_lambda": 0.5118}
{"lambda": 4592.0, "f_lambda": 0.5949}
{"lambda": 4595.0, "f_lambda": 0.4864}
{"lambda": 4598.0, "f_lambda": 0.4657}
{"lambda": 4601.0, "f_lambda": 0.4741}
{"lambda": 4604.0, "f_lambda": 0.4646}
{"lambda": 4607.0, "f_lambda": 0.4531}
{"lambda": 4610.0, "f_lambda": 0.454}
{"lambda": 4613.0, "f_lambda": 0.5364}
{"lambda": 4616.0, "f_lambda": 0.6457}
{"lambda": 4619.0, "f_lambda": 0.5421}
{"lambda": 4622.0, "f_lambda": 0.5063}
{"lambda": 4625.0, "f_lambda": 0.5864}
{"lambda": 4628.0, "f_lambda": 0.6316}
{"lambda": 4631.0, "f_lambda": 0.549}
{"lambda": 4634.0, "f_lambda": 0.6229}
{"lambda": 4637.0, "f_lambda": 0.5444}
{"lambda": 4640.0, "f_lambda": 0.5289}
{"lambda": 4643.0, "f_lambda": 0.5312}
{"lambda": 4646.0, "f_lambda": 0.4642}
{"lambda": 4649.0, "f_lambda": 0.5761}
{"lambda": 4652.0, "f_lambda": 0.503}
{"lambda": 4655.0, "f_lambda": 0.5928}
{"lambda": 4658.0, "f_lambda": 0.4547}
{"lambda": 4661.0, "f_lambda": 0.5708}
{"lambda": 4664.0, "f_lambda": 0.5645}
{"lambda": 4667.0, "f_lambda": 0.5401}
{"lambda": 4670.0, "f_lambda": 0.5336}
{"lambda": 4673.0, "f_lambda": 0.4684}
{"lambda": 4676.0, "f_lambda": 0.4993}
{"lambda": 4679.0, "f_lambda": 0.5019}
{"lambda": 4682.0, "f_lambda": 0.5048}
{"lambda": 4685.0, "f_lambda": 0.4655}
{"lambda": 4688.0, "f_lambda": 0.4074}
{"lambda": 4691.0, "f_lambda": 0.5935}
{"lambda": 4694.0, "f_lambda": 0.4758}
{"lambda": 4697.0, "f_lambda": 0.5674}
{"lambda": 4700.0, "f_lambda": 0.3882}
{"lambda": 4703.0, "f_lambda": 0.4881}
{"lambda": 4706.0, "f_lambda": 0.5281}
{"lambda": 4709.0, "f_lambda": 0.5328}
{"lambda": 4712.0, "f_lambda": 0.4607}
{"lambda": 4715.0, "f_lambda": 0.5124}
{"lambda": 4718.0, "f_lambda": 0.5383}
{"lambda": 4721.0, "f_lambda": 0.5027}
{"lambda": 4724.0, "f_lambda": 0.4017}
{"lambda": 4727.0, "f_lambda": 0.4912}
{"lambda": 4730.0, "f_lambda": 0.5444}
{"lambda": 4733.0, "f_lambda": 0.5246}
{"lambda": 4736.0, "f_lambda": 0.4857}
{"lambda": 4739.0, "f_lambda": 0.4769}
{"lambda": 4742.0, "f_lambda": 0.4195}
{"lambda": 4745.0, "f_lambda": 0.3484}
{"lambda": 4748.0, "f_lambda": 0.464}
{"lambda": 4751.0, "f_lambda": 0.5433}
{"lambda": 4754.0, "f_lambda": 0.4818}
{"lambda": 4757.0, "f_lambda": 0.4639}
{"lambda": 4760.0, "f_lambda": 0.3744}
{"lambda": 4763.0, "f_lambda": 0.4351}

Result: 0.04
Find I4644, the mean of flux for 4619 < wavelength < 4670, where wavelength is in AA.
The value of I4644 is 0.547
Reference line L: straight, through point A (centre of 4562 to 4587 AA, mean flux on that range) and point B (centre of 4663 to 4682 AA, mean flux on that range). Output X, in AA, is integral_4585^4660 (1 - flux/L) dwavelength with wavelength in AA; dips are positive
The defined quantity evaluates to -4.7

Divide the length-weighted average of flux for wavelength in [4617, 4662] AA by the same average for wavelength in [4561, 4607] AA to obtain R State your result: 1.12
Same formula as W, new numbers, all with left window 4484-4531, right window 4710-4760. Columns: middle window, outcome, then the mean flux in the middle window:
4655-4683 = -0.05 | 0.52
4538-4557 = 0.10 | 0.486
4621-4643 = -0.12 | 0.566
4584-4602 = 0.01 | 0.518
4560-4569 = 0.21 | 0.434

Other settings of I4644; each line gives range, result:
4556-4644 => 0.517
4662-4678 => 0.522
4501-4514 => 0.494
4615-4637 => 0.579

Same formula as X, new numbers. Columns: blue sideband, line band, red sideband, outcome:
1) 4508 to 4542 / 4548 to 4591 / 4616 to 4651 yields 6.0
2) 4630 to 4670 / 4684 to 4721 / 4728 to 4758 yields 0.5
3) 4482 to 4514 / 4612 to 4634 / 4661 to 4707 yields -2.9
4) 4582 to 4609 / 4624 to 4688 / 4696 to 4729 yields -4.5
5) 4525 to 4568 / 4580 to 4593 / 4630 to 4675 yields -0.5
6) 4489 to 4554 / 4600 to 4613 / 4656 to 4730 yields 1.1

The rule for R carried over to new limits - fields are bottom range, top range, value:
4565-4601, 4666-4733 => 0.99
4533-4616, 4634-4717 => 1.03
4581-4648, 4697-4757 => 0.91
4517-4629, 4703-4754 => 0.93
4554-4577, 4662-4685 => 1.06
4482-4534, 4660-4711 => 0.93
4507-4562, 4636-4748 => 0.92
